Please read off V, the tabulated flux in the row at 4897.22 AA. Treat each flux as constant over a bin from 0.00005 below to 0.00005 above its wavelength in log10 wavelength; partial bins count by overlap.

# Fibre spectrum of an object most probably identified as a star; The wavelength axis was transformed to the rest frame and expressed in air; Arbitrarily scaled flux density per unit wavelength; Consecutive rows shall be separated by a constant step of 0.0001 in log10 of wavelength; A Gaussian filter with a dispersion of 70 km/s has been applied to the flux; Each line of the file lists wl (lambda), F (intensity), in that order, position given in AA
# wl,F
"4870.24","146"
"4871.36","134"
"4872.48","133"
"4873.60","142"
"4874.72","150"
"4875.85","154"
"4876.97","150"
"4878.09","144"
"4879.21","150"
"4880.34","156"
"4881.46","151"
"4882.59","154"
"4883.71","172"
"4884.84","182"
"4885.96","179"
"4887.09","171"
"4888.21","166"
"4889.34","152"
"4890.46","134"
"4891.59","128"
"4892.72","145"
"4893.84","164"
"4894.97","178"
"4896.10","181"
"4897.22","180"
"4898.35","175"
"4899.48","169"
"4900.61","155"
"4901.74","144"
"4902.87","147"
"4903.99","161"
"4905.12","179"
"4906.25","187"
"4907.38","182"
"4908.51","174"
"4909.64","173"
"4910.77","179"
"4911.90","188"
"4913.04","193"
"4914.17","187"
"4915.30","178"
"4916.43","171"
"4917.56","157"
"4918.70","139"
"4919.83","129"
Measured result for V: 180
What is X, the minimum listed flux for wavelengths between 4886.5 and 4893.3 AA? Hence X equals 128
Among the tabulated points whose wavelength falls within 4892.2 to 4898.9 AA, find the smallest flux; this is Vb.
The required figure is 145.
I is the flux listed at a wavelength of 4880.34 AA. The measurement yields 156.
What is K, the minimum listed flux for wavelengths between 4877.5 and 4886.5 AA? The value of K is 144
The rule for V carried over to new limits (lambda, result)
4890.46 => 134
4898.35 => 175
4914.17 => 187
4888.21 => 166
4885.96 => 179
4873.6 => 142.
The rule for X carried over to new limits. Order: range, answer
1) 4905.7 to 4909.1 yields 174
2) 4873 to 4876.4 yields 142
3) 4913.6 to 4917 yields 171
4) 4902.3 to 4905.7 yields 147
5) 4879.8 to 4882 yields 151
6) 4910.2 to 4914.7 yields 179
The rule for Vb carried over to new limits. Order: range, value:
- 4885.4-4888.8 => 166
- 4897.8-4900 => 169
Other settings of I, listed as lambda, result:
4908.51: 174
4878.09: 144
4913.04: 193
